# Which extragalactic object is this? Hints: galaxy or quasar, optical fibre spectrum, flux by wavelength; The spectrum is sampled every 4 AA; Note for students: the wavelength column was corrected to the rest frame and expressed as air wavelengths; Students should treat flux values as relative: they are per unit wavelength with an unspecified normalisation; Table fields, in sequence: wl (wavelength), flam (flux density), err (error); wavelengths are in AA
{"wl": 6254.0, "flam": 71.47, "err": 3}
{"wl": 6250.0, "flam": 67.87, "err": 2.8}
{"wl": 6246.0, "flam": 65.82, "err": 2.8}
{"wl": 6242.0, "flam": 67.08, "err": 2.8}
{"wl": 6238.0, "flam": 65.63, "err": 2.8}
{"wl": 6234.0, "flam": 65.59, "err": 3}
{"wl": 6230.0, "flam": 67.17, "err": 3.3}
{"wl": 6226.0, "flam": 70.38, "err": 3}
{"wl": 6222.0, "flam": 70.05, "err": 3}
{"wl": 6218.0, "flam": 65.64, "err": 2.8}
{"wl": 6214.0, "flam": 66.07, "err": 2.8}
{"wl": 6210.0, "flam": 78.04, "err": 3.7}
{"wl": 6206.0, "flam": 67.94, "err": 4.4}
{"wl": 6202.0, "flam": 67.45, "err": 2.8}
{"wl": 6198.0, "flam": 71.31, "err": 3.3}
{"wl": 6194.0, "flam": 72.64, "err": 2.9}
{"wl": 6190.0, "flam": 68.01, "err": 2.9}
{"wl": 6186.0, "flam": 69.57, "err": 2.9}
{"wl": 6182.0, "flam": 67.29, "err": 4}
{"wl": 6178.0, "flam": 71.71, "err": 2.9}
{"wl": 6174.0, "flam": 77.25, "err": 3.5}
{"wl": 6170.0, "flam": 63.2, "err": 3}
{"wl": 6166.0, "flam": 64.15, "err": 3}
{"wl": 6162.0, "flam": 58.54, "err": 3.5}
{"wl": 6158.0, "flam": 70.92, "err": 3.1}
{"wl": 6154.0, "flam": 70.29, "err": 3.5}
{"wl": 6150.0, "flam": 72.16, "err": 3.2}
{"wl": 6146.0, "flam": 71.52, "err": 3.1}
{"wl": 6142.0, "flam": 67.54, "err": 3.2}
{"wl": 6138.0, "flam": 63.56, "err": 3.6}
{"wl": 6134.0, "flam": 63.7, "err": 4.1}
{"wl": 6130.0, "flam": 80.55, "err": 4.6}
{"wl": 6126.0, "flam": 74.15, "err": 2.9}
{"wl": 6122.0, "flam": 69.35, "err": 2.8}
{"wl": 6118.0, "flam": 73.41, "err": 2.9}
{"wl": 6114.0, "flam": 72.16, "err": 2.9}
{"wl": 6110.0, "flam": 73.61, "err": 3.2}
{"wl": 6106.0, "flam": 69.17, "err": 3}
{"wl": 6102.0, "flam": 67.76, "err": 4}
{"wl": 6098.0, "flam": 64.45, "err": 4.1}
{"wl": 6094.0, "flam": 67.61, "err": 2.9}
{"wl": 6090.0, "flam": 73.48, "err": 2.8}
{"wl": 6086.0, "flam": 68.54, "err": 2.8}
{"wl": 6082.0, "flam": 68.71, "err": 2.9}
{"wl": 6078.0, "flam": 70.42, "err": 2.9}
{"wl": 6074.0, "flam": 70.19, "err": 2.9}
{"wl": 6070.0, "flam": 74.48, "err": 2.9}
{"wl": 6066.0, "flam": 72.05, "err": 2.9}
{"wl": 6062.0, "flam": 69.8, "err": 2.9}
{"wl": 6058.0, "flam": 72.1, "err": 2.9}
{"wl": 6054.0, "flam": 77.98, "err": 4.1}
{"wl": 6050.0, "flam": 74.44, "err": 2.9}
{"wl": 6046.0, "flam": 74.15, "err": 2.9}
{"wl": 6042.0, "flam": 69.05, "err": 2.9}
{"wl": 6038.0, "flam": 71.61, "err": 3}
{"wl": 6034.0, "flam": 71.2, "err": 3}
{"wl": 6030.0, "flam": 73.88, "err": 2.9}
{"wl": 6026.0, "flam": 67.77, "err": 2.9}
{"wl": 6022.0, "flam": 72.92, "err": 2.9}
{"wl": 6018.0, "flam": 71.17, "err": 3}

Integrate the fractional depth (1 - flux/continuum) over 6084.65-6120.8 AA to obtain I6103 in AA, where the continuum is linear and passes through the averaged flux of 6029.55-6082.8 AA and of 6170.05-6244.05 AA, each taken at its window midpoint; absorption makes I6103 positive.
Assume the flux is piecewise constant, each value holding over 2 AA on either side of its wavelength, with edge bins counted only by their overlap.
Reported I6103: 0.6 AA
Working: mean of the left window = 72.2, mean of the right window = 69.2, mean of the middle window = 70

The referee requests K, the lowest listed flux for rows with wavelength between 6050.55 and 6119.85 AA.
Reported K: 64.45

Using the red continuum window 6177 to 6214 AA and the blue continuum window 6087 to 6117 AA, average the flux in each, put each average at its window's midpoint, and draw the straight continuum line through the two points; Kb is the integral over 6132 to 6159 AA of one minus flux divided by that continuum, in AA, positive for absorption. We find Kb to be 0.6 AA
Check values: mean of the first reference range 69.8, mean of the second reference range 70.2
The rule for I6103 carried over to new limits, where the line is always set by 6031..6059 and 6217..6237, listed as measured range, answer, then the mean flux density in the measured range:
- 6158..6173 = 1.2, 64.2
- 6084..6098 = 0.5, 69.1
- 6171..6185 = -0.4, 71.3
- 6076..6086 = 0.4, 69.4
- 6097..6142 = 0.4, 70.2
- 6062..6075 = 0.1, 72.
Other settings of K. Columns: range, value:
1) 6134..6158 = 63.56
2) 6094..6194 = 58.54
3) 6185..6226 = 65.64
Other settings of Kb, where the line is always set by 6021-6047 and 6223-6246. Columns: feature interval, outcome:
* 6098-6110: 0.2 AA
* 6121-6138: -0.4 AA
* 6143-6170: 0.5 AA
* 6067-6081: -0.2 AA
